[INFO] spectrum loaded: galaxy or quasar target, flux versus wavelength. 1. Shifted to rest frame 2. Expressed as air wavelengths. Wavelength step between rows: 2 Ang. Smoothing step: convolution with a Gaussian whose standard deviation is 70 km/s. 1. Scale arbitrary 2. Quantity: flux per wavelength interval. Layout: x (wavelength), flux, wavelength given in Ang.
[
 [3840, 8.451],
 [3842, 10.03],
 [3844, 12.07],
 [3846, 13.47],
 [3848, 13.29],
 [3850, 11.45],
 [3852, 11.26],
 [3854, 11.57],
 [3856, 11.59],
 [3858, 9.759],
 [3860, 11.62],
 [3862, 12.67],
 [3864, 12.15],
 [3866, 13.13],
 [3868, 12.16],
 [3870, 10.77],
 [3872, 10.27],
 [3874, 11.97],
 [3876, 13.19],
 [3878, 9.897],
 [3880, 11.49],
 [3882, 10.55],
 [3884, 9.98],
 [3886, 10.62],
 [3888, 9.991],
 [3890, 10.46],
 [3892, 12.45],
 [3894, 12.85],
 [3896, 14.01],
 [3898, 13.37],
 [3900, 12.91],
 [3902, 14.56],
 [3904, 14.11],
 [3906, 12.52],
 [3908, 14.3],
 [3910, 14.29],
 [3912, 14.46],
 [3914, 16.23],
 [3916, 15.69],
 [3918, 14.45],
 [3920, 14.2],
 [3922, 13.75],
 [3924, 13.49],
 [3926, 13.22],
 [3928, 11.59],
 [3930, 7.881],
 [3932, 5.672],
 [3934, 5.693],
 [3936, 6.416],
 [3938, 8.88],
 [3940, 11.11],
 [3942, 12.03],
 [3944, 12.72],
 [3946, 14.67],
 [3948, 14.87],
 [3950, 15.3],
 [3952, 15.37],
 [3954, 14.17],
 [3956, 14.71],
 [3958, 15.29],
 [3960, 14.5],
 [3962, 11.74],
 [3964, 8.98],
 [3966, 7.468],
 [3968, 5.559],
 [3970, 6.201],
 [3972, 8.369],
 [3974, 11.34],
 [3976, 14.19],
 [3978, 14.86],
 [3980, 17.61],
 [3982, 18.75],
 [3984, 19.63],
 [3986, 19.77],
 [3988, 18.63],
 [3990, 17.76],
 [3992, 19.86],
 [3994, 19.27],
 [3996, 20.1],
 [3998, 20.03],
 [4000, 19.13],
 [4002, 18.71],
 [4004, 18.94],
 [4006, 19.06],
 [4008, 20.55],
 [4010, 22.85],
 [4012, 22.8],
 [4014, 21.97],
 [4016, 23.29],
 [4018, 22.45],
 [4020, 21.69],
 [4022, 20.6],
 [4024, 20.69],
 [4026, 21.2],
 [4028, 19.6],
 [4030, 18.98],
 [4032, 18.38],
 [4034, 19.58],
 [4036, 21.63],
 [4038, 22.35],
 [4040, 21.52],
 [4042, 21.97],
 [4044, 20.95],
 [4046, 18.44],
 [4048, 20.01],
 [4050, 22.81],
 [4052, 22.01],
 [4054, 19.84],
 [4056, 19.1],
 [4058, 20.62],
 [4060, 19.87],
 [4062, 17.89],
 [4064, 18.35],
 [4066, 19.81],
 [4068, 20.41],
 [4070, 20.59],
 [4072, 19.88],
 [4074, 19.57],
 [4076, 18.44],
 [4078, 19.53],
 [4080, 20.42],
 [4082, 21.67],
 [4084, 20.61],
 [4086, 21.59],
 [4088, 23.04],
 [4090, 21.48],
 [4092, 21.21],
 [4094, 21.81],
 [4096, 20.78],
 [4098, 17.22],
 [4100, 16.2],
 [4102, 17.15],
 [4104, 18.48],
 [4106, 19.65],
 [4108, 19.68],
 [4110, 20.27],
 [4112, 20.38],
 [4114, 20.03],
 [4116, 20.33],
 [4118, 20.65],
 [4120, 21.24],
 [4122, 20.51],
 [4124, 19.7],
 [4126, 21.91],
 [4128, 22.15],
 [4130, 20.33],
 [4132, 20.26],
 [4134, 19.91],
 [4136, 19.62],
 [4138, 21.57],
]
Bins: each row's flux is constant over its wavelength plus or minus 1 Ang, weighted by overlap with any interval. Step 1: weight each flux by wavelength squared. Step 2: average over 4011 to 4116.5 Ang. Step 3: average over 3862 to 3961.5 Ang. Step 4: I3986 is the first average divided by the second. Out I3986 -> 1.8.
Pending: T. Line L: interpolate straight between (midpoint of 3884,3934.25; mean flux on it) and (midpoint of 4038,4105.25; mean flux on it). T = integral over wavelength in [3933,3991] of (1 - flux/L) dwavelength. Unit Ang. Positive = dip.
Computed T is 8.16 Ang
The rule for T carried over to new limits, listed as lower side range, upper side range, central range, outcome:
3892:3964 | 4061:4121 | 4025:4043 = -3.2 Ang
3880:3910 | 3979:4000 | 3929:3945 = 6.9 Ang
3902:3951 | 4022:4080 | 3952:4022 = -1.8 Ang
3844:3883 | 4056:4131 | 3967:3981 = 4.1 Ang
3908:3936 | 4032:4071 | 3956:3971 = 4.5 Ang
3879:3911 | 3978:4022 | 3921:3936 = 4.9 Ang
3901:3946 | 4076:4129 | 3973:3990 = -2.4 Ang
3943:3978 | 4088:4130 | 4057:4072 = -1.6 Ang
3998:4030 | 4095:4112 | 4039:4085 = -1.1 Ang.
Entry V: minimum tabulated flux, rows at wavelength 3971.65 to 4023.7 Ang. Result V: 8.369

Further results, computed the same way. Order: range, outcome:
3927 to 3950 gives 5.672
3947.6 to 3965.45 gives 8.98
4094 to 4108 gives 16.2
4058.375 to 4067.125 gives 17.89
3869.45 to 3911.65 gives 9.897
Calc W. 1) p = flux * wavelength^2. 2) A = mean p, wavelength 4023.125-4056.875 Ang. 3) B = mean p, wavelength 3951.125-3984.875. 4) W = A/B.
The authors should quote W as 1.7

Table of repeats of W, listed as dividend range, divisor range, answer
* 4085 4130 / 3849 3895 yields 2.00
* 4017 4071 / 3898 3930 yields 1.58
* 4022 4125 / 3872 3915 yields 1.76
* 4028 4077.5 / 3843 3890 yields 1.92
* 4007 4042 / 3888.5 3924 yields 1.64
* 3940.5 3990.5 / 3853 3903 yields 1.22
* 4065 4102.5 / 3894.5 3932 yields 1.64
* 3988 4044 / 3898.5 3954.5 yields 1.70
